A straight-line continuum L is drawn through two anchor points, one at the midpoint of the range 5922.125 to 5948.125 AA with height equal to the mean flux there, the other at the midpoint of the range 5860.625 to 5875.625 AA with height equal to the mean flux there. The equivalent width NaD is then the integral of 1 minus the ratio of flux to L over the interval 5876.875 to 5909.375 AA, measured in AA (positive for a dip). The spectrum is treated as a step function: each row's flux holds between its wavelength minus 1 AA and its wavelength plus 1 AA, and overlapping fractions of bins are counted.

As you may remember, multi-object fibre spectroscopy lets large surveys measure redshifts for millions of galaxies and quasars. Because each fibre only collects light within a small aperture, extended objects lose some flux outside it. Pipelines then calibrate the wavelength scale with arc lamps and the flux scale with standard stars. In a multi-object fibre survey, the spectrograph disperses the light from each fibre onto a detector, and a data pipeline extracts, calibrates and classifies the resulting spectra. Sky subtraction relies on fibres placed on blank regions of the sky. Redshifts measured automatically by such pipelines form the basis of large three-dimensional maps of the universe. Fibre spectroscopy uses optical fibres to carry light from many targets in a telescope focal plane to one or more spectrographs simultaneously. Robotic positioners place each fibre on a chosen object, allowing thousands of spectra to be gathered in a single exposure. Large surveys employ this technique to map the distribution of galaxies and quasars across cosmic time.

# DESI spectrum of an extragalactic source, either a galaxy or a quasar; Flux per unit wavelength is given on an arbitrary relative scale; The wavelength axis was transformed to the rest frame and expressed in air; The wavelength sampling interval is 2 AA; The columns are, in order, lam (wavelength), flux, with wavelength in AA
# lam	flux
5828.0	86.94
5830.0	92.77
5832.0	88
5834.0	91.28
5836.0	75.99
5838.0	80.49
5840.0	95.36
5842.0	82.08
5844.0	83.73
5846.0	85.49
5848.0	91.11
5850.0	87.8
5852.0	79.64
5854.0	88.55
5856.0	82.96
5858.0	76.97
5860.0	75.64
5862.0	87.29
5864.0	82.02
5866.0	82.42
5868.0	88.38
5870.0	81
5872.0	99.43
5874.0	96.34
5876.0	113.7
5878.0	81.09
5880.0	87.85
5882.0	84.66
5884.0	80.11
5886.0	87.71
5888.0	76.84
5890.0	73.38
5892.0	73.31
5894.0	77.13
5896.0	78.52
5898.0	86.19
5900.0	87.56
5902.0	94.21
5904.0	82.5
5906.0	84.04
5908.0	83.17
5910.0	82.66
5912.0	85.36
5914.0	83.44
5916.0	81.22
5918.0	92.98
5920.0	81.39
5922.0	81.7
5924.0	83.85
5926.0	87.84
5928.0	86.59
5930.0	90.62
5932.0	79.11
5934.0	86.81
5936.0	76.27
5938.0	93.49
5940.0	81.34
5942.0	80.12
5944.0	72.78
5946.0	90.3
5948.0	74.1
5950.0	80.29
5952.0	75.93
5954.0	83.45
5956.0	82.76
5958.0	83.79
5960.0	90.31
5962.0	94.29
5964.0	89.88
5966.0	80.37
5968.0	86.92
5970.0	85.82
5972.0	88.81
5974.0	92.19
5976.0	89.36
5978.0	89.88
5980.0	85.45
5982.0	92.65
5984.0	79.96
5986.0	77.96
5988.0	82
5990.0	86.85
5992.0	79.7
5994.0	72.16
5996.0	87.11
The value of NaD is 1.6 AA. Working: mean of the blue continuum 88.9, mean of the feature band 82.5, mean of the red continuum 83.6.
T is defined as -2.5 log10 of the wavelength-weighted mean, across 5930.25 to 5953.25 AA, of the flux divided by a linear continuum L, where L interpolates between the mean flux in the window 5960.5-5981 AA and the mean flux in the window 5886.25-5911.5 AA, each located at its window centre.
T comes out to 0.06 mag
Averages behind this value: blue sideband 81.9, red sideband 88.3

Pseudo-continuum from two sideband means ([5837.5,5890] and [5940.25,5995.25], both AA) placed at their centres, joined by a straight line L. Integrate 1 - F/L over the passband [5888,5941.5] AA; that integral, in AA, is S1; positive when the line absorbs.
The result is 0.9 AA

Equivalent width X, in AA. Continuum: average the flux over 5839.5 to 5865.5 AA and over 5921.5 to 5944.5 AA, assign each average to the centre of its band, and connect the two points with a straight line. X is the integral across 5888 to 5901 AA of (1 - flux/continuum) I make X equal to 0.7 AA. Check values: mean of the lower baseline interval 84.3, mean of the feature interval 79.2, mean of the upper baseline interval 83.6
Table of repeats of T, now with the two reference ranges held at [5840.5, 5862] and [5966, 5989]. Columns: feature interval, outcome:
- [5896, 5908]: -0.01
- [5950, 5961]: 0.04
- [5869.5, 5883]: -0.10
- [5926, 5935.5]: 0.00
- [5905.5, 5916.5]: 0.02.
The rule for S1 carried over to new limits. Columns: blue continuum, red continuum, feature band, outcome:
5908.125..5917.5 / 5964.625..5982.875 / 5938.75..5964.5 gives 1.0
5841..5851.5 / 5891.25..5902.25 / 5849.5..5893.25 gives -0.4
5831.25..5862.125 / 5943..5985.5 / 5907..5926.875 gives 0.1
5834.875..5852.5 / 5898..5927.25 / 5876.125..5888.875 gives 0.0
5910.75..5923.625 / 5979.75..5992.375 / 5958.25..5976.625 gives -1.0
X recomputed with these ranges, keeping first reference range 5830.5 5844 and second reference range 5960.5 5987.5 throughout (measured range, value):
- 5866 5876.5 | -0.93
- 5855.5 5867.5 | 0.63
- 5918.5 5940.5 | 0.50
